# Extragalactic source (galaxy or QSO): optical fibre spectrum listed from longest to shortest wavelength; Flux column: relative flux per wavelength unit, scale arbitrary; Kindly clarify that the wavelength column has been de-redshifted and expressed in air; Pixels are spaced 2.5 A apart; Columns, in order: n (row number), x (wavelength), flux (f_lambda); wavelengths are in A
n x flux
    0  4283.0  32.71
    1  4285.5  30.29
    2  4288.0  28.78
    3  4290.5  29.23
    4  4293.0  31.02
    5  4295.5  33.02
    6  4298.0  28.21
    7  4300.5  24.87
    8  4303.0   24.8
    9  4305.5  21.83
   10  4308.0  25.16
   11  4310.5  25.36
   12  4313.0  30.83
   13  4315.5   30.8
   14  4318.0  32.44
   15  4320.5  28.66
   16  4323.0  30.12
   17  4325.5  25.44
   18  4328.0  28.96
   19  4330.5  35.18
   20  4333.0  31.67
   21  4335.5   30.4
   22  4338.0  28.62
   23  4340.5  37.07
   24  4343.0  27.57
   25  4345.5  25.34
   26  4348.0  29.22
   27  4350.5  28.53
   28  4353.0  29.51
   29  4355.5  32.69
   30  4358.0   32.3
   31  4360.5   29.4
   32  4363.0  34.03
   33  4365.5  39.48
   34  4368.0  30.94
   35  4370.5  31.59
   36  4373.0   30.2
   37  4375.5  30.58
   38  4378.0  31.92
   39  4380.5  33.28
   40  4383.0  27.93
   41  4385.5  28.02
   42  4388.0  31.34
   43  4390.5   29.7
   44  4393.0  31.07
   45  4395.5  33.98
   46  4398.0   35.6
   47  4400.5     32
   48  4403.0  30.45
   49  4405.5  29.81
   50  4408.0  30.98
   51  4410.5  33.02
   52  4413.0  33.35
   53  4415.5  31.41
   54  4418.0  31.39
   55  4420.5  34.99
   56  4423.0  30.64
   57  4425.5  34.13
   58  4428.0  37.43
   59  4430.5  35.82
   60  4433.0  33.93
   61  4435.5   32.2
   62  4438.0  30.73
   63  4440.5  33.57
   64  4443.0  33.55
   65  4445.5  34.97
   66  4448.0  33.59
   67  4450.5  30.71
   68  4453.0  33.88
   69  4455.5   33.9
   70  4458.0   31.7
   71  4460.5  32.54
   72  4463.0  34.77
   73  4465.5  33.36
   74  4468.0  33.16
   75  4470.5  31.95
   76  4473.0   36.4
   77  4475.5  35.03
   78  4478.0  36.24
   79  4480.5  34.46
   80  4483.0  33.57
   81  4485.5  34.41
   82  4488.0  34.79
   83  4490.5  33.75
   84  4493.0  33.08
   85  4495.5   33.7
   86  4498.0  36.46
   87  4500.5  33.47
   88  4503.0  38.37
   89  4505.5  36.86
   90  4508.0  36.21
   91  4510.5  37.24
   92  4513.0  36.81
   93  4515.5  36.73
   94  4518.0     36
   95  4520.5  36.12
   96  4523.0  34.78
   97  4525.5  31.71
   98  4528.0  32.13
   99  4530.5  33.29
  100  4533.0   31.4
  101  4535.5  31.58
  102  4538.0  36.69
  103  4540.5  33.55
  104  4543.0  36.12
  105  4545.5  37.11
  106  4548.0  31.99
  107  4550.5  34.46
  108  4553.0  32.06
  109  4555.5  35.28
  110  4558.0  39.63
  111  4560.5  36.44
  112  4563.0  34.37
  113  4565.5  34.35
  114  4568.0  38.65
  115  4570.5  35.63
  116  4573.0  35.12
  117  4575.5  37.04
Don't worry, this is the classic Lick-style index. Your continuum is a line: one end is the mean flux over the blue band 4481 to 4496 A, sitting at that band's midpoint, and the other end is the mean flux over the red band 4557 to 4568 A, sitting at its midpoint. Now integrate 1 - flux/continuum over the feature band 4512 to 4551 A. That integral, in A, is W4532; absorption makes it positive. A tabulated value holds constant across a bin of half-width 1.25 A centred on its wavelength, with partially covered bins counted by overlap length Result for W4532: 1.1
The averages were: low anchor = 33.9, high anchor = 36.4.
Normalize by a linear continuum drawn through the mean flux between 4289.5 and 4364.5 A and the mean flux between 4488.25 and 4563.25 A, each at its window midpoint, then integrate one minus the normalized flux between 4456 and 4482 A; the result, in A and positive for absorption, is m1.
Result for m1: -0.5 A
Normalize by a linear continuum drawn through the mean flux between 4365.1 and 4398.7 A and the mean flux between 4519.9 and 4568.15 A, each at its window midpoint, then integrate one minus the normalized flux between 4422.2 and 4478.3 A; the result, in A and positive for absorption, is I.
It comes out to -1.4 A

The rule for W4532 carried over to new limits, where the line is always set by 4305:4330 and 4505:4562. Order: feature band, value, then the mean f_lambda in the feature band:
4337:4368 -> -1.8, 31.2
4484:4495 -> -0.1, 34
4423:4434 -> -1.1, 34.8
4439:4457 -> -0.6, 33.4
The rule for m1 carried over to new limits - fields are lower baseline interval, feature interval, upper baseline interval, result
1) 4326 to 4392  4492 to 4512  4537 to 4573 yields -0.9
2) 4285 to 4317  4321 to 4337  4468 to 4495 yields -0.7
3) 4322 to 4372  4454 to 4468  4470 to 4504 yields 0.3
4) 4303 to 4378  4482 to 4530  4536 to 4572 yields -1.2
